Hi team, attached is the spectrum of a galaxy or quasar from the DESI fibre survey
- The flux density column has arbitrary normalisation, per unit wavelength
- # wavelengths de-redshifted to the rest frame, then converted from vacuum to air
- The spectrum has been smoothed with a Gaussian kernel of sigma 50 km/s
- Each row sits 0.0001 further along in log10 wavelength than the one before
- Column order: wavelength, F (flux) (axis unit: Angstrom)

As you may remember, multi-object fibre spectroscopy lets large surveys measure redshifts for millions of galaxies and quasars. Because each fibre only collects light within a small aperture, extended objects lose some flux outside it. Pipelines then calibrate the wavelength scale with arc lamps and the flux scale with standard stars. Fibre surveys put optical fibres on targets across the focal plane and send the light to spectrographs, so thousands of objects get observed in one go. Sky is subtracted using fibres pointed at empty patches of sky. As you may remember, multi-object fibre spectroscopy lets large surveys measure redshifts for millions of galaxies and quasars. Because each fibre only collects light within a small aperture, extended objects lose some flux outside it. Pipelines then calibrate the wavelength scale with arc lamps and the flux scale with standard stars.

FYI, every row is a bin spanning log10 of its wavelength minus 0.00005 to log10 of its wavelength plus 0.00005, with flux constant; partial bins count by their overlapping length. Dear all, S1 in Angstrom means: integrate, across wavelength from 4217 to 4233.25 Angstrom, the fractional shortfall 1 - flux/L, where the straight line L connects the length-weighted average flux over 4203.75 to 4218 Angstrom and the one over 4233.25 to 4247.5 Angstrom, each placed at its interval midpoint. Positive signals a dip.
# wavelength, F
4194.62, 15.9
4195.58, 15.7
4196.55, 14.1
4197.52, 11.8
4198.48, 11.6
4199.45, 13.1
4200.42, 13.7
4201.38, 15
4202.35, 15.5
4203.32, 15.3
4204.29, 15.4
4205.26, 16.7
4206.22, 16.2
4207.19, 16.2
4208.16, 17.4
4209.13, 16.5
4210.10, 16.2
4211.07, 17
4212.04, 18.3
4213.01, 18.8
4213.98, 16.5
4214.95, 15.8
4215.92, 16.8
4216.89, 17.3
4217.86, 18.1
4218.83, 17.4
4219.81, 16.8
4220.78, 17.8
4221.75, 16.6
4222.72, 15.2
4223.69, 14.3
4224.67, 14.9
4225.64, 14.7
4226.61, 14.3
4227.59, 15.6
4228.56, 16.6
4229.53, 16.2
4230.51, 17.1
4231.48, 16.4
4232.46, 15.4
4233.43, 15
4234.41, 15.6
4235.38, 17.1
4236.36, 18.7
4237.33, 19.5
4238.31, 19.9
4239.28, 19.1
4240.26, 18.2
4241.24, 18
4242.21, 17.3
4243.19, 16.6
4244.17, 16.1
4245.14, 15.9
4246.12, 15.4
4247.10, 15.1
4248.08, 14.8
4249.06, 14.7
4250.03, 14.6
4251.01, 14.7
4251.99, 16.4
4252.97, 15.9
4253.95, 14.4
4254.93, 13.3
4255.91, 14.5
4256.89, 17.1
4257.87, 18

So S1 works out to 0.9 Angstrom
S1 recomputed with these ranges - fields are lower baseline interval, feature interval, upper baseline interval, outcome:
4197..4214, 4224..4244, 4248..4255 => -2.1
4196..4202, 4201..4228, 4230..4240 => -2.4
